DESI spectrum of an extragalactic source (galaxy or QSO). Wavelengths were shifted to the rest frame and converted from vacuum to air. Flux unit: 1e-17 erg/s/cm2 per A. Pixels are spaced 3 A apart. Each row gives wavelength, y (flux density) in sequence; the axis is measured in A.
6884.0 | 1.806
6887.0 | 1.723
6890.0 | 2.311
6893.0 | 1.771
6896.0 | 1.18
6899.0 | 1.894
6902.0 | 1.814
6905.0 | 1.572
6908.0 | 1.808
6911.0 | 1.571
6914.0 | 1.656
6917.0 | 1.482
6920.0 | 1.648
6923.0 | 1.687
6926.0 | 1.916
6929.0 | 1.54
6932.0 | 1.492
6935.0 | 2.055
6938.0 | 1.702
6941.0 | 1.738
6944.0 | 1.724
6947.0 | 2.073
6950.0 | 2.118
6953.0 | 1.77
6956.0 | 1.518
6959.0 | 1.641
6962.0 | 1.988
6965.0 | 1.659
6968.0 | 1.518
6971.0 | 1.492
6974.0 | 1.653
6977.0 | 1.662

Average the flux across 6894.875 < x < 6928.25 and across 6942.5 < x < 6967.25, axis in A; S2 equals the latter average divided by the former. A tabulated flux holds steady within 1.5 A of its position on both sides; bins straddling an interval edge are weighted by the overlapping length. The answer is 1.1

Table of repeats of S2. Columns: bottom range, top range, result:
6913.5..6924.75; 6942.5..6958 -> 1.13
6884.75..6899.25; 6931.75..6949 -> 1.03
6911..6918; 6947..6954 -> 1.26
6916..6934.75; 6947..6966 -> 1.09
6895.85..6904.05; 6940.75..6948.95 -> 1.10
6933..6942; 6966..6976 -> 0.86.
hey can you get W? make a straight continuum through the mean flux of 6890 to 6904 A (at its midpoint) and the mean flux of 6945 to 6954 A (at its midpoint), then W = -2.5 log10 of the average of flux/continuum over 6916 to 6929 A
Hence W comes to 0.11 mag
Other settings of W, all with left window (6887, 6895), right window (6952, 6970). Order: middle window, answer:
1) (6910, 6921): 0.160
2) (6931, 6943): 0.003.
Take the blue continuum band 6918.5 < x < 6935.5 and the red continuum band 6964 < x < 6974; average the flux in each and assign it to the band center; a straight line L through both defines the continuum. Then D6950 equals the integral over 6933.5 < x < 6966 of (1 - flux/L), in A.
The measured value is -3.80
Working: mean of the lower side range 1.7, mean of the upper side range 1.57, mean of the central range 1.82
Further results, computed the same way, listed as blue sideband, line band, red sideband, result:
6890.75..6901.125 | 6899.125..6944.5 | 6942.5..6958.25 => 1.3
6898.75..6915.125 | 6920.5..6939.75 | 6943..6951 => 1.4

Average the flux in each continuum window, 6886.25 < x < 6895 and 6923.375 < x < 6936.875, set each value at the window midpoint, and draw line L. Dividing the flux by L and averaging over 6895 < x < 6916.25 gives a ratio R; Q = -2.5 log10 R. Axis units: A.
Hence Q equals 0.12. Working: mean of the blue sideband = 1.91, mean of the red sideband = 1.74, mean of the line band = 1.65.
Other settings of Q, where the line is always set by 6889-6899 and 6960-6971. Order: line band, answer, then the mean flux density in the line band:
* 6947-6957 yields -0.10 mag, 1.86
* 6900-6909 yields 0.00 mag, 1.74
